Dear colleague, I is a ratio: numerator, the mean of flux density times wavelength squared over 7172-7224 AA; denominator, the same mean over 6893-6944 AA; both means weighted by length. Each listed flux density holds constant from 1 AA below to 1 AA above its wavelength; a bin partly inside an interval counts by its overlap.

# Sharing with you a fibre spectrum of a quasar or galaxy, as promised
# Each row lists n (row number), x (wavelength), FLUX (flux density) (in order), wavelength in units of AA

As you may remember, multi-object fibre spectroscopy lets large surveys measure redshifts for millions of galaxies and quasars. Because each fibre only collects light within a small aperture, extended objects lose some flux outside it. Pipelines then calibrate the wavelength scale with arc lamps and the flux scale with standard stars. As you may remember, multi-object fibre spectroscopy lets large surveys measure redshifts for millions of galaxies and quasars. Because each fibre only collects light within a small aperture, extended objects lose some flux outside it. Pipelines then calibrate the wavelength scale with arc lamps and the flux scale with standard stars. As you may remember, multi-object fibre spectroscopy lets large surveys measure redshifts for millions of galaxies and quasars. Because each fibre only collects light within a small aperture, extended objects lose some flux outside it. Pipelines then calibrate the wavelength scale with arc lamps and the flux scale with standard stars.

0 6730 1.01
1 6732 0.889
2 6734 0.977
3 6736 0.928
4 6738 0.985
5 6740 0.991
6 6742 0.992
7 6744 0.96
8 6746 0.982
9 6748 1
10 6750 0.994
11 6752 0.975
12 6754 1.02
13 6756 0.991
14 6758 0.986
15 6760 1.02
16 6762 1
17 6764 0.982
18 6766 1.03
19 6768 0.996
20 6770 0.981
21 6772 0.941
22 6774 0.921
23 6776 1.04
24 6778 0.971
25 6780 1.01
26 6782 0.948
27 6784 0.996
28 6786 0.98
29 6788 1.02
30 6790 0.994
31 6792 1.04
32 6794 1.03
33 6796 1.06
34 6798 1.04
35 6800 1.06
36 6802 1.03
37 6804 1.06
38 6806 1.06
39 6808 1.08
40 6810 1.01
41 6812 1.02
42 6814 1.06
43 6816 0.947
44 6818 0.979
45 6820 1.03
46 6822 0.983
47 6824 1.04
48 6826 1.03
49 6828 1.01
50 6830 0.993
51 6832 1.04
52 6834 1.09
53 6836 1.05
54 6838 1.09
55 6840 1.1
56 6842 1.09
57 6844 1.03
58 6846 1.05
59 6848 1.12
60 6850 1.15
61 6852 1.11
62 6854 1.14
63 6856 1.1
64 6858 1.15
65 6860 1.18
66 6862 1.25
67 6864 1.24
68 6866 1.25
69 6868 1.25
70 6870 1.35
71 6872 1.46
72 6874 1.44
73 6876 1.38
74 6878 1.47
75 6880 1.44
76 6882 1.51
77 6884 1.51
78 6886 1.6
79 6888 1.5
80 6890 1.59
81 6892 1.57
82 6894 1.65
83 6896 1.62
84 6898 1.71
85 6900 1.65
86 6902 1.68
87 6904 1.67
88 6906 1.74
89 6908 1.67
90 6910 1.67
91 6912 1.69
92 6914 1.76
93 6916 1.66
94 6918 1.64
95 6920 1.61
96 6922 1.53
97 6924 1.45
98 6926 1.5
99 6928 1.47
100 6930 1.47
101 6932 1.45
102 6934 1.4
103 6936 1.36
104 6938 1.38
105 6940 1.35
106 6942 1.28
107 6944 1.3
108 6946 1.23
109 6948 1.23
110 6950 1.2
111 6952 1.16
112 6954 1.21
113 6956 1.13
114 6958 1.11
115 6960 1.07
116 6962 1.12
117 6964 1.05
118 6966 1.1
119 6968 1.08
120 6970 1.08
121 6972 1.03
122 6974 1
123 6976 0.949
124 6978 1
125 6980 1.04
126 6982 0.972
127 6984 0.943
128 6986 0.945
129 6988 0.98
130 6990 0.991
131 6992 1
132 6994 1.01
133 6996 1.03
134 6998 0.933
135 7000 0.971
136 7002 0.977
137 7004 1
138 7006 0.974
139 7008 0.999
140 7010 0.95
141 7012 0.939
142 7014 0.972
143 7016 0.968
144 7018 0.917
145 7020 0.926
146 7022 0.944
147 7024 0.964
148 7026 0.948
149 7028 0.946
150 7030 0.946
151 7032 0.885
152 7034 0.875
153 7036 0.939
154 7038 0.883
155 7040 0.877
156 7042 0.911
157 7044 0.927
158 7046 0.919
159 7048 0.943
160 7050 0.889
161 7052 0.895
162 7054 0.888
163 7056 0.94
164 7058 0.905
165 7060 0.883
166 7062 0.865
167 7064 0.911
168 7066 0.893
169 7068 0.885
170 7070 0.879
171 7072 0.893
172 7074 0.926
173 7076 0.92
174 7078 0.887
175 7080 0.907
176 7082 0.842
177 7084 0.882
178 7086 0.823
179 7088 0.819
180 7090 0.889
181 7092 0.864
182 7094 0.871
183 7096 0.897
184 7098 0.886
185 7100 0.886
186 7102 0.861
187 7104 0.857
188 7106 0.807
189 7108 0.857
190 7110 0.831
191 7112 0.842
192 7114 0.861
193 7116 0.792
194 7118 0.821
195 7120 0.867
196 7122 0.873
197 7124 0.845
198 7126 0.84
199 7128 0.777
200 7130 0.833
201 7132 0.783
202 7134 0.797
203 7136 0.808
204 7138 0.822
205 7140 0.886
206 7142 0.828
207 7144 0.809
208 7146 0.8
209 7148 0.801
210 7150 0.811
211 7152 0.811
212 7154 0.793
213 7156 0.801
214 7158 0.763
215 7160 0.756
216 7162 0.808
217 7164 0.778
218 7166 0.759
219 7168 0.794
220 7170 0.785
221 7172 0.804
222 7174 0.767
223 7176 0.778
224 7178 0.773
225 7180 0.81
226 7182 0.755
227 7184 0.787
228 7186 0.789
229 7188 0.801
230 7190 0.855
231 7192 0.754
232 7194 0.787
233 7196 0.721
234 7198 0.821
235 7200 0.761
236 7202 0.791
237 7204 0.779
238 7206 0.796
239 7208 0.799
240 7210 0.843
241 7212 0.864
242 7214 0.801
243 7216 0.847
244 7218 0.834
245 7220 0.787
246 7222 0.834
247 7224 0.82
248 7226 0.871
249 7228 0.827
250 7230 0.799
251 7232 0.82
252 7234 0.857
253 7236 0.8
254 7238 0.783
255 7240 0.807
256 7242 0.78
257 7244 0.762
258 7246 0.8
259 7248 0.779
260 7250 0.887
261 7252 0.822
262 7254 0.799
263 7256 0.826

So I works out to 0.55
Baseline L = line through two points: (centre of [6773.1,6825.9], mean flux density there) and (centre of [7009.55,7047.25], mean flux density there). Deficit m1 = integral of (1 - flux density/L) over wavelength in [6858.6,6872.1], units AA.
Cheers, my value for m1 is -3.77 AA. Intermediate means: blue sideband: 1.02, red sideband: 0.928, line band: 1.27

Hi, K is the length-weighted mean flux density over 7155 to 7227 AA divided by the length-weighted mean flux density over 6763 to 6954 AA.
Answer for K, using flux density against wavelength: 0.64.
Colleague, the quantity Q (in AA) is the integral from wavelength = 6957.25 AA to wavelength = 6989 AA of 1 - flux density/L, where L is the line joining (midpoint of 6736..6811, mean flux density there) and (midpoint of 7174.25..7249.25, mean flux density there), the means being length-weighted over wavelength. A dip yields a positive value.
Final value -4.1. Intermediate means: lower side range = 1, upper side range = 0.802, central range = 1.03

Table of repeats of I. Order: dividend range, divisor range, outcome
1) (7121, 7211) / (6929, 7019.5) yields 0.77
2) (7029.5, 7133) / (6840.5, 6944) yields 0.65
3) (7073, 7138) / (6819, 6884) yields 0.77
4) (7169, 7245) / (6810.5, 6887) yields 0.75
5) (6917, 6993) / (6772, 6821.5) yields 1.24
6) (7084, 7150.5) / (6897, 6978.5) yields 0.65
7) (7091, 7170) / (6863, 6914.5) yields 0.57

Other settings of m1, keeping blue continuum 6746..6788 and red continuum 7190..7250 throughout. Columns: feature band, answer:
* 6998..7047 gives -2.9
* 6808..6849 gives -3.2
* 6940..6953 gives -4.6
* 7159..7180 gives 1.1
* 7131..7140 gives 0.3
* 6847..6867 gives -4.5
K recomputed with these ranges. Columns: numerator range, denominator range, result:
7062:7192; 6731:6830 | 0.83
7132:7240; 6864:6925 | 0.52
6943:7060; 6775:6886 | 0.89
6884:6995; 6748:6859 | 1.29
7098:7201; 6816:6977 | 0.62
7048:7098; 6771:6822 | 0.88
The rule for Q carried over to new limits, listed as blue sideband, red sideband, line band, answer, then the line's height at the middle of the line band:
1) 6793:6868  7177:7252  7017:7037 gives 0.2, 0.938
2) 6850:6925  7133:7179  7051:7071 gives 2.8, 1.04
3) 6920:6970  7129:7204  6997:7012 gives 2.3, 1.15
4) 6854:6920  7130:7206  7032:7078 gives 7.4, 1.08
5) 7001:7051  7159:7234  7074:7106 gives 0.5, 0.885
